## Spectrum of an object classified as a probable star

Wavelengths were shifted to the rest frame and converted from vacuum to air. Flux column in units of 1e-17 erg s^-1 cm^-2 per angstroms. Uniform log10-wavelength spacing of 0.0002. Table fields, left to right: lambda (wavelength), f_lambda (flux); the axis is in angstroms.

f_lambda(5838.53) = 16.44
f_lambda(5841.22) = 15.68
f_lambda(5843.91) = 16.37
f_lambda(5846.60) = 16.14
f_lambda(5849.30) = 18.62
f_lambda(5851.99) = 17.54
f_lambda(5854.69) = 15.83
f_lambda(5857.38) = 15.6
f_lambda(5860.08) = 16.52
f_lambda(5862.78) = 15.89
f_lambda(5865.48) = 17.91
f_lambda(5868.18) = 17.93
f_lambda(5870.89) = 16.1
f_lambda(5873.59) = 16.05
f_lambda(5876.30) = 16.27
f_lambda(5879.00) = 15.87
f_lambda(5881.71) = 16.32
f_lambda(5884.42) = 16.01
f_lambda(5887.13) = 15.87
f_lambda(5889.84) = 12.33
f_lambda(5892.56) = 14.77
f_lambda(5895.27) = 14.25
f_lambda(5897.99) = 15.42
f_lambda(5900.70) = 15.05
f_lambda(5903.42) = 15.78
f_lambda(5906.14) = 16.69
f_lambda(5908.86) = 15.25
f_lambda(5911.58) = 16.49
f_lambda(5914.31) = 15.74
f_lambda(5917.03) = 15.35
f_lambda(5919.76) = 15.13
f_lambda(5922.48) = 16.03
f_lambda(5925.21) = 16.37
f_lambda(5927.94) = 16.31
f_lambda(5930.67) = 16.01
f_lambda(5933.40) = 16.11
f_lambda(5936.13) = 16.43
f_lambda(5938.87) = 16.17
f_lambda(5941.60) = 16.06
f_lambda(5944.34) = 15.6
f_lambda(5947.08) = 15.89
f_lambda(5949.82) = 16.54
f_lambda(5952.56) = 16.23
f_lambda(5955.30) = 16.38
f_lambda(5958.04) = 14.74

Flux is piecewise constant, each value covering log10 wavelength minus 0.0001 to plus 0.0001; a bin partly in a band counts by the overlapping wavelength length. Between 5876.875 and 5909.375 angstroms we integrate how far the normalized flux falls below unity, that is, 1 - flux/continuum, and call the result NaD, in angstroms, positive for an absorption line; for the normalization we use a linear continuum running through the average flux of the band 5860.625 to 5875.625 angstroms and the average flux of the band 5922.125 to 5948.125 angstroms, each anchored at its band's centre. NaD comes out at 2.3 angstroms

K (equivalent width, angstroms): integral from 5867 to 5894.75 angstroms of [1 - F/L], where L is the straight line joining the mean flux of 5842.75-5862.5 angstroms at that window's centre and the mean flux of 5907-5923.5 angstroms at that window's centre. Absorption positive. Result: 0.9 angstroms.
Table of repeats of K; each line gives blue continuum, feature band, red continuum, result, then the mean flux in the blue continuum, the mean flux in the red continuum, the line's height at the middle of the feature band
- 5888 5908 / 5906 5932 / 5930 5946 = -0.6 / 14.9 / 16.1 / 15.5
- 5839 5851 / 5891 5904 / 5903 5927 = 0.9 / 16.7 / 15.9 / 16.1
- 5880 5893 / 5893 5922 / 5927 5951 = 0.0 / 15.1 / 16.1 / 15.5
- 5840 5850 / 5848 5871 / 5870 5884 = -0.8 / 16.6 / 16.1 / 16.4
